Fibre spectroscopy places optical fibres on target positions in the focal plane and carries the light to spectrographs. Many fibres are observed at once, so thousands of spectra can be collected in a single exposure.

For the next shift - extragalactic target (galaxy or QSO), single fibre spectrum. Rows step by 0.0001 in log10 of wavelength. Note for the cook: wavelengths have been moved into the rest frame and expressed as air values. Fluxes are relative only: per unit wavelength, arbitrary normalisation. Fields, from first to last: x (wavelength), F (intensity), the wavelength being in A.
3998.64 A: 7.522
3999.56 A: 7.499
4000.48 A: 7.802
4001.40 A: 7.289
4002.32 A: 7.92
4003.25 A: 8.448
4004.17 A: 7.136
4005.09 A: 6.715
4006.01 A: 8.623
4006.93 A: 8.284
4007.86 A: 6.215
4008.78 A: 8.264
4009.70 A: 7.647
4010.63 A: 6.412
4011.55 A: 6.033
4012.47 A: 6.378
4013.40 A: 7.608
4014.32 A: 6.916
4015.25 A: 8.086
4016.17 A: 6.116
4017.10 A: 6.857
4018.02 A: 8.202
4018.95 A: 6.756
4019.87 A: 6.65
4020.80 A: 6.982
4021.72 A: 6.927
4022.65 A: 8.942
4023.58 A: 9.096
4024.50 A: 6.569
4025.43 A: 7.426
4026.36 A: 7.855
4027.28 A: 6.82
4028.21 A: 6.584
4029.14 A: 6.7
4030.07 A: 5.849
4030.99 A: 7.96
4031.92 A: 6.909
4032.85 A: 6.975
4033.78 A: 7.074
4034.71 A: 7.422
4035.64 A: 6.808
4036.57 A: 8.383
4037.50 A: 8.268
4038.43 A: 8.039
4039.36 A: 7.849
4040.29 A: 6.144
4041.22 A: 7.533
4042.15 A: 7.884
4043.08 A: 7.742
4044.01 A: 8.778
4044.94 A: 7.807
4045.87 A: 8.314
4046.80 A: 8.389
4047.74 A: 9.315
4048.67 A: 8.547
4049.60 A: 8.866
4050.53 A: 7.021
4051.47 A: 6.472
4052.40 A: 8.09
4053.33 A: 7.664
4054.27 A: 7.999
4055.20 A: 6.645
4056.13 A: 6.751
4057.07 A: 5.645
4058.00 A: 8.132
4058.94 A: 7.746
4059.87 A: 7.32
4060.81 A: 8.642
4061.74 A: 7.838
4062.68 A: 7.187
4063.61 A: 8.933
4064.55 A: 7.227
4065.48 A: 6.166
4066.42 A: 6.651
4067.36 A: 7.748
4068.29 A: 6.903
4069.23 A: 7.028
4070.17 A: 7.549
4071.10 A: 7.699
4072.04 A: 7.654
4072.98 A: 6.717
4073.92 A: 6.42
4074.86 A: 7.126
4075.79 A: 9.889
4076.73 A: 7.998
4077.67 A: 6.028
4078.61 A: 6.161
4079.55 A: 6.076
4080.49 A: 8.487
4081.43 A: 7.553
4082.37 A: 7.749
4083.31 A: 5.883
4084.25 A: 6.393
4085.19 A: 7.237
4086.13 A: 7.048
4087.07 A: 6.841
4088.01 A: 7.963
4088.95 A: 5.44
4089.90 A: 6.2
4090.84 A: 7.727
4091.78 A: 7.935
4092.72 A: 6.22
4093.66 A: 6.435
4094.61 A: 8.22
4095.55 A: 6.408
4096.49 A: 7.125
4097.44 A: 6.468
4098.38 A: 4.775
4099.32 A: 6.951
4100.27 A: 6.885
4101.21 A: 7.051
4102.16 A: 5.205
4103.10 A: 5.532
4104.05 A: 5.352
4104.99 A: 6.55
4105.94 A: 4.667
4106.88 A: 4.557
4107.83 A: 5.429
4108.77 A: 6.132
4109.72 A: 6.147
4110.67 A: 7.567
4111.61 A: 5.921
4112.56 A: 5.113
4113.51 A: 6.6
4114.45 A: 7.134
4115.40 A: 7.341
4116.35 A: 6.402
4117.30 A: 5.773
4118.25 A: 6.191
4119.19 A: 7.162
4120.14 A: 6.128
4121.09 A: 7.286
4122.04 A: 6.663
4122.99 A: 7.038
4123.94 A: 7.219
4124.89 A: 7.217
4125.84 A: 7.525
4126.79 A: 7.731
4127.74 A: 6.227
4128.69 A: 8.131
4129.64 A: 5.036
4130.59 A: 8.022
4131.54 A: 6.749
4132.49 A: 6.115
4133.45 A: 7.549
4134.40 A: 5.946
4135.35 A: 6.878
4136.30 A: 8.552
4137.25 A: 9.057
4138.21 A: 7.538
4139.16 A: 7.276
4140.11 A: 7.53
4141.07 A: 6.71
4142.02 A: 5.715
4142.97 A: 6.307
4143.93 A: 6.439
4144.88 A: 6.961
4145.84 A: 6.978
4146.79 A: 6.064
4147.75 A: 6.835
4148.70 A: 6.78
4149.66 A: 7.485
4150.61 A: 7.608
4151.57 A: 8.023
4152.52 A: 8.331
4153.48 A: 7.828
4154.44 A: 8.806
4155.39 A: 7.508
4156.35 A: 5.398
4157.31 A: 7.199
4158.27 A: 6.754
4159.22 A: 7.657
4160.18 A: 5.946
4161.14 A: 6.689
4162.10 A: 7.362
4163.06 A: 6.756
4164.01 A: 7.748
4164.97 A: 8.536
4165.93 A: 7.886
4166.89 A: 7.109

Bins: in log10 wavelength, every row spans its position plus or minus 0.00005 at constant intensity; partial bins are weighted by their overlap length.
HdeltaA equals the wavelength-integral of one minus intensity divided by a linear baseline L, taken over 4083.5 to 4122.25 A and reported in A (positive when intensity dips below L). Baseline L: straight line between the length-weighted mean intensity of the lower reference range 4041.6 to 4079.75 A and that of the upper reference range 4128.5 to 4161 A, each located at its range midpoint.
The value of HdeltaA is 4.7 A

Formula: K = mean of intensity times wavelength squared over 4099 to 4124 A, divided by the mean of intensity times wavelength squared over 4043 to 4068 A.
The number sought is 0.8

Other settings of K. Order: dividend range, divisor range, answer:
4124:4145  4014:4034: 1.04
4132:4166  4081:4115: 1.14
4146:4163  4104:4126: 1.15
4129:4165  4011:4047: 1.02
